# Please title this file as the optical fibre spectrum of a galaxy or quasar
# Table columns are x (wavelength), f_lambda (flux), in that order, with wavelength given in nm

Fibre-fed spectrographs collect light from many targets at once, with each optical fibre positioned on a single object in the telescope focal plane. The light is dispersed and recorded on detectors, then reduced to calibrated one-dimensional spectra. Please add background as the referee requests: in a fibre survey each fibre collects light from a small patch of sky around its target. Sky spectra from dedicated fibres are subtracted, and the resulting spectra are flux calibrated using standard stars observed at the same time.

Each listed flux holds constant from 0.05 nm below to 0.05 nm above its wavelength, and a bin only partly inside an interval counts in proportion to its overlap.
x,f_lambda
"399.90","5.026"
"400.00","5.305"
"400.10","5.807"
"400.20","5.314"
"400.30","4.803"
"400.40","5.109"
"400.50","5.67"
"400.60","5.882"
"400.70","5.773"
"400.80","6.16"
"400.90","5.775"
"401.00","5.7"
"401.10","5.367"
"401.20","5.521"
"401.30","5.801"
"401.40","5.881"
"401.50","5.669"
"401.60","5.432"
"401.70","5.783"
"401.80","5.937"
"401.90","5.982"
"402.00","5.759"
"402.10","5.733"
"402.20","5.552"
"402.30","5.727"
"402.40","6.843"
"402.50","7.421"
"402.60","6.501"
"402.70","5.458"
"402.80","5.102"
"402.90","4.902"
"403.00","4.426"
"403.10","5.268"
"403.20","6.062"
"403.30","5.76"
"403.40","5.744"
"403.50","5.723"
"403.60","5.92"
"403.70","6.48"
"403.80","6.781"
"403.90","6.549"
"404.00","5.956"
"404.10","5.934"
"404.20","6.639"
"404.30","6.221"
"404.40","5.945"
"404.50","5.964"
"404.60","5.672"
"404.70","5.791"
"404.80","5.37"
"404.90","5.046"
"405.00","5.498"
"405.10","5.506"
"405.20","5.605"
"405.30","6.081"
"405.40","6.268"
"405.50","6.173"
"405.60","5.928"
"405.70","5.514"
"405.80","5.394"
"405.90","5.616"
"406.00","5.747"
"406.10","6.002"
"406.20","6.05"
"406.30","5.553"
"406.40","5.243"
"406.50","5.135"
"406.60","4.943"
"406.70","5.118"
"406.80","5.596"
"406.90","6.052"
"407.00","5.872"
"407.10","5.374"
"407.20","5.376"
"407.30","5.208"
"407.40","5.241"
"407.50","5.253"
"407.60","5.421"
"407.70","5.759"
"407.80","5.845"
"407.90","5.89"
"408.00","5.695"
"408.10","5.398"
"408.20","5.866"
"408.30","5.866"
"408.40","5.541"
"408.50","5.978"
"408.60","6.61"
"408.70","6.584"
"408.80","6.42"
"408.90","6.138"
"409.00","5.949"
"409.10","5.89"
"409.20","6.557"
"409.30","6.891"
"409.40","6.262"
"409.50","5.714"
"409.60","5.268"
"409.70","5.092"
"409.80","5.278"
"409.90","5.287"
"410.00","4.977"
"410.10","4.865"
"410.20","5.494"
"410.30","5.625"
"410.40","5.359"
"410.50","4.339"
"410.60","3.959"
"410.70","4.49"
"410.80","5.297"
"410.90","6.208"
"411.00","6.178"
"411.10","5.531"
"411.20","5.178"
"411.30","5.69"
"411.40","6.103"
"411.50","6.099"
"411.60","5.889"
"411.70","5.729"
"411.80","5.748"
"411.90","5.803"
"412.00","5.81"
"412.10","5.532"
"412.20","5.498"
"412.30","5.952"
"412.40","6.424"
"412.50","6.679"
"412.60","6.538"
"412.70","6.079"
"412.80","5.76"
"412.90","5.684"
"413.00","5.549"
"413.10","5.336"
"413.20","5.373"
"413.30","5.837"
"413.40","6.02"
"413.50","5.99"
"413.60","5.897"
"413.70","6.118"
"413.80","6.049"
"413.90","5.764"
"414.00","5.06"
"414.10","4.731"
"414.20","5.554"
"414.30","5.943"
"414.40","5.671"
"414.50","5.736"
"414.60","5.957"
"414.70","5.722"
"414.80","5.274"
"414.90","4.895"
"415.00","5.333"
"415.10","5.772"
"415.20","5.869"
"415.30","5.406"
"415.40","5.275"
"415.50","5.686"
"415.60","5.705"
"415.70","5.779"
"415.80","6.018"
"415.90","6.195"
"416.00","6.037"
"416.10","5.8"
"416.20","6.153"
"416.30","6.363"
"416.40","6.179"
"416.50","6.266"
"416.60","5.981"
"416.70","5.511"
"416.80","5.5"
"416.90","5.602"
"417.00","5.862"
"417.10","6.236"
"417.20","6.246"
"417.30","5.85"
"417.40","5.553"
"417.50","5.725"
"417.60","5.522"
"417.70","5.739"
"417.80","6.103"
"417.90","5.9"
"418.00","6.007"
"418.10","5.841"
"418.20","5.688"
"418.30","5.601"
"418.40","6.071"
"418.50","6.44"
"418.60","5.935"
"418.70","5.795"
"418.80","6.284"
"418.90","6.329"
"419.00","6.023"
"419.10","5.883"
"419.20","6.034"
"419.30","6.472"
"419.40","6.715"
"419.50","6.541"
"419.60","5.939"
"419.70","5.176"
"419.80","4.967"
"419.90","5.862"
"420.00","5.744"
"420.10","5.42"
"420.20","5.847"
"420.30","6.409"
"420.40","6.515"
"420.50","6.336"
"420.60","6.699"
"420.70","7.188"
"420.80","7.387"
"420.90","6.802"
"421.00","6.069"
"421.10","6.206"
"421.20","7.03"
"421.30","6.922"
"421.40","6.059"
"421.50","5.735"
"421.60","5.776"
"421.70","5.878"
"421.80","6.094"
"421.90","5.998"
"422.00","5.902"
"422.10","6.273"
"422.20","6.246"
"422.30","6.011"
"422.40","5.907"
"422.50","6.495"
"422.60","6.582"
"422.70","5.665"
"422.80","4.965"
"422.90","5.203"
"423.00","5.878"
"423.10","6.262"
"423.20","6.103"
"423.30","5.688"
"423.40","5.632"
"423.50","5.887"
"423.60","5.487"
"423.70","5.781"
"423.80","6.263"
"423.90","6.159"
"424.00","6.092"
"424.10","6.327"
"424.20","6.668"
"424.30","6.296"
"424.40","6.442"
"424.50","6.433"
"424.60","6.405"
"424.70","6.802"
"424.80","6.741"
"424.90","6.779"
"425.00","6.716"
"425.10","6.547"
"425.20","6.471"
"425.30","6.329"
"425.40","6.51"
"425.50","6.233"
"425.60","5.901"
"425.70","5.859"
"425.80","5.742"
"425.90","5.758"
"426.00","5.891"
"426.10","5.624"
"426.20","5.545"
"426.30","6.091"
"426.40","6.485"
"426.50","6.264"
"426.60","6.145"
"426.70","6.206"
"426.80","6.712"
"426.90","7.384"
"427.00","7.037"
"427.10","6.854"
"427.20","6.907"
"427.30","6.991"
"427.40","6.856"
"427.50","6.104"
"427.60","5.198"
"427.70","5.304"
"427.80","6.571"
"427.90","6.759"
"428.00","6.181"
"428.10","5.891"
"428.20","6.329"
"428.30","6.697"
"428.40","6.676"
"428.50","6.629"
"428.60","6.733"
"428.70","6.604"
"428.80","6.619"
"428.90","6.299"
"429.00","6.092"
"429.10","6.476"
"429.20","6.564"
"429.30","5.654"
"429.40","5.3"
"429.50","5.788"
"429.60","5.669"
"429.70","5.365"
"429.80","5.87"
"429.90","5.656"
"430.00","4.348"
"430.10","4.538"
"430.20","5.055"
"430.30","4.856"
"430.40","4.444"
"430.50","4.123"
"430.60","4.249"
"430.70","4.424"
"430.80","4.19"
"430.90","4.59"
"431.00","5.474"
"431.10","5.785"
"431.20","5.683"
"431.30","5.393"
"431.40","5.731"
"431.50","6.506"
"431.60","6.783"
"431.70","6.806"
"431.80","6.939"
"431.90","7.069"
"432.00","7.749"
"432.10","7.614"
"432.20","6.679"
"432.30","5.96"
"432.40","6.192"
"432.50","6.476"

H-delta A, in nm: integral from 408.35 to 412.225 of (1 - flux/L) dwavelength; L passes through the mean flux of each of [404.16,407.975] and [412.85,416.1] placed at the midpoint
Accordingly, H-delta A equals 0.00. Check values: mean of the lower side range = 5.65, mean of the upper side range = 5.67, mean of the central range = 5.66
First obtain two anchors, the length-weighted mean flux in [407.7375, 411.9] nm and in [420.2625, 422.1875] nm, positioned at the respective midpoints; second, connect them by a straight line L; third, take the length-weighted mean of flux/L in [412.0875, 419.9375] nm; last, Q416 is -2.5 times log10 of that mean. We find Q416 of 0.04 mag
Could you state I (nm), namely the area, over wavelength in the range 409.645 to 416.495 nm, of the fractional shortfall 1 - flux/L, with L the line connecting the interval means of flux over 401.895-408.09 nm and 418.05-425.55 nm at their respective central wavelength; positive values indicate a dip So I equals 0.33 nm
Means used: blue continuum 5.74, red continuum 6.16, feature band 5.65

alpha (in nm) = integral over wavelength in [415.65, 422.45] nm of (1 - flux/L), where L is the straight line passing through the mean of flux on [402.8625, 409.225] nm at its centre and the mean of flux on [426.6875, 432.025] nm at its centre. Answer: -0.21 nm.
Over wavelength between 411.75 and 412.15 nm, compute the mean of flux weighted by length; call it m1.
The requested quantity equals 5.72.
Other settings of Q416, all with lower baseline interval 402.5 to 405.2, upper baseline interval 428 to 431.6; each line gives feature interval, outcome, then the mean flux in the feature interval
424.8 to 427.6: -0.126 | 6.35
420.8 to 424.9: -0.087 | 6.15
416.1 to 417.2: -0.047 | 5.97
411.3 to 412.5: -0.027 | 5.9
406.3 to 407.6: 0.079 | 5.38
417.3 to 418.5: -0.021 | 5.82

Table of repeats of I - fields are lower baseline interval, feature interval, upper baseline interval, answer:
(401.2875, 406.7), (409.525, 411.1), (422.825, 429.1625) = 0.19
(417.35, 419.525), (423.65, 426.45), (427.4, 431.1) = -0.22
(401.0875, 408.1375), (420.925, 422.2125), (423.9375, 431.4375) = -0.05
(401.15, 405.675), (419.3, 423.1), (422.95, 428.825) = 0.05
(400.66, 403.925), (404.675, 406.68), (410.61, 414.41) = 0.06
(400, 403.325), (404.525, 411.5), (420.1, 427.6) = 0.27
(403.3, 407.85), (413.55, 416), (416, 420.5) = 0.10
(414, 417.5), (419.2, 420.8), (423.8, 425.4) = -0.02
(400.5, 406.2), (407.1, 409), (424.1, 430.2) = 0.04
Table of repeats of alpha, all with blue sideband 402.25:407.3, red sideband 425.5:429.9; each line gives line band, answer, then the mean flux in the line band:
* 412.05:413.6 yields 0.01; 5.88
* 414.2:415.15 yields 0.06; 5.59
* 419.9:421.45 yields -0.09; 6.42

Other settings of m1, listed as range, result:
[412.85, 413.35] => 5.56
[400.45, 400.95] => 5.85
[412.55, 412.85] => 6.13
